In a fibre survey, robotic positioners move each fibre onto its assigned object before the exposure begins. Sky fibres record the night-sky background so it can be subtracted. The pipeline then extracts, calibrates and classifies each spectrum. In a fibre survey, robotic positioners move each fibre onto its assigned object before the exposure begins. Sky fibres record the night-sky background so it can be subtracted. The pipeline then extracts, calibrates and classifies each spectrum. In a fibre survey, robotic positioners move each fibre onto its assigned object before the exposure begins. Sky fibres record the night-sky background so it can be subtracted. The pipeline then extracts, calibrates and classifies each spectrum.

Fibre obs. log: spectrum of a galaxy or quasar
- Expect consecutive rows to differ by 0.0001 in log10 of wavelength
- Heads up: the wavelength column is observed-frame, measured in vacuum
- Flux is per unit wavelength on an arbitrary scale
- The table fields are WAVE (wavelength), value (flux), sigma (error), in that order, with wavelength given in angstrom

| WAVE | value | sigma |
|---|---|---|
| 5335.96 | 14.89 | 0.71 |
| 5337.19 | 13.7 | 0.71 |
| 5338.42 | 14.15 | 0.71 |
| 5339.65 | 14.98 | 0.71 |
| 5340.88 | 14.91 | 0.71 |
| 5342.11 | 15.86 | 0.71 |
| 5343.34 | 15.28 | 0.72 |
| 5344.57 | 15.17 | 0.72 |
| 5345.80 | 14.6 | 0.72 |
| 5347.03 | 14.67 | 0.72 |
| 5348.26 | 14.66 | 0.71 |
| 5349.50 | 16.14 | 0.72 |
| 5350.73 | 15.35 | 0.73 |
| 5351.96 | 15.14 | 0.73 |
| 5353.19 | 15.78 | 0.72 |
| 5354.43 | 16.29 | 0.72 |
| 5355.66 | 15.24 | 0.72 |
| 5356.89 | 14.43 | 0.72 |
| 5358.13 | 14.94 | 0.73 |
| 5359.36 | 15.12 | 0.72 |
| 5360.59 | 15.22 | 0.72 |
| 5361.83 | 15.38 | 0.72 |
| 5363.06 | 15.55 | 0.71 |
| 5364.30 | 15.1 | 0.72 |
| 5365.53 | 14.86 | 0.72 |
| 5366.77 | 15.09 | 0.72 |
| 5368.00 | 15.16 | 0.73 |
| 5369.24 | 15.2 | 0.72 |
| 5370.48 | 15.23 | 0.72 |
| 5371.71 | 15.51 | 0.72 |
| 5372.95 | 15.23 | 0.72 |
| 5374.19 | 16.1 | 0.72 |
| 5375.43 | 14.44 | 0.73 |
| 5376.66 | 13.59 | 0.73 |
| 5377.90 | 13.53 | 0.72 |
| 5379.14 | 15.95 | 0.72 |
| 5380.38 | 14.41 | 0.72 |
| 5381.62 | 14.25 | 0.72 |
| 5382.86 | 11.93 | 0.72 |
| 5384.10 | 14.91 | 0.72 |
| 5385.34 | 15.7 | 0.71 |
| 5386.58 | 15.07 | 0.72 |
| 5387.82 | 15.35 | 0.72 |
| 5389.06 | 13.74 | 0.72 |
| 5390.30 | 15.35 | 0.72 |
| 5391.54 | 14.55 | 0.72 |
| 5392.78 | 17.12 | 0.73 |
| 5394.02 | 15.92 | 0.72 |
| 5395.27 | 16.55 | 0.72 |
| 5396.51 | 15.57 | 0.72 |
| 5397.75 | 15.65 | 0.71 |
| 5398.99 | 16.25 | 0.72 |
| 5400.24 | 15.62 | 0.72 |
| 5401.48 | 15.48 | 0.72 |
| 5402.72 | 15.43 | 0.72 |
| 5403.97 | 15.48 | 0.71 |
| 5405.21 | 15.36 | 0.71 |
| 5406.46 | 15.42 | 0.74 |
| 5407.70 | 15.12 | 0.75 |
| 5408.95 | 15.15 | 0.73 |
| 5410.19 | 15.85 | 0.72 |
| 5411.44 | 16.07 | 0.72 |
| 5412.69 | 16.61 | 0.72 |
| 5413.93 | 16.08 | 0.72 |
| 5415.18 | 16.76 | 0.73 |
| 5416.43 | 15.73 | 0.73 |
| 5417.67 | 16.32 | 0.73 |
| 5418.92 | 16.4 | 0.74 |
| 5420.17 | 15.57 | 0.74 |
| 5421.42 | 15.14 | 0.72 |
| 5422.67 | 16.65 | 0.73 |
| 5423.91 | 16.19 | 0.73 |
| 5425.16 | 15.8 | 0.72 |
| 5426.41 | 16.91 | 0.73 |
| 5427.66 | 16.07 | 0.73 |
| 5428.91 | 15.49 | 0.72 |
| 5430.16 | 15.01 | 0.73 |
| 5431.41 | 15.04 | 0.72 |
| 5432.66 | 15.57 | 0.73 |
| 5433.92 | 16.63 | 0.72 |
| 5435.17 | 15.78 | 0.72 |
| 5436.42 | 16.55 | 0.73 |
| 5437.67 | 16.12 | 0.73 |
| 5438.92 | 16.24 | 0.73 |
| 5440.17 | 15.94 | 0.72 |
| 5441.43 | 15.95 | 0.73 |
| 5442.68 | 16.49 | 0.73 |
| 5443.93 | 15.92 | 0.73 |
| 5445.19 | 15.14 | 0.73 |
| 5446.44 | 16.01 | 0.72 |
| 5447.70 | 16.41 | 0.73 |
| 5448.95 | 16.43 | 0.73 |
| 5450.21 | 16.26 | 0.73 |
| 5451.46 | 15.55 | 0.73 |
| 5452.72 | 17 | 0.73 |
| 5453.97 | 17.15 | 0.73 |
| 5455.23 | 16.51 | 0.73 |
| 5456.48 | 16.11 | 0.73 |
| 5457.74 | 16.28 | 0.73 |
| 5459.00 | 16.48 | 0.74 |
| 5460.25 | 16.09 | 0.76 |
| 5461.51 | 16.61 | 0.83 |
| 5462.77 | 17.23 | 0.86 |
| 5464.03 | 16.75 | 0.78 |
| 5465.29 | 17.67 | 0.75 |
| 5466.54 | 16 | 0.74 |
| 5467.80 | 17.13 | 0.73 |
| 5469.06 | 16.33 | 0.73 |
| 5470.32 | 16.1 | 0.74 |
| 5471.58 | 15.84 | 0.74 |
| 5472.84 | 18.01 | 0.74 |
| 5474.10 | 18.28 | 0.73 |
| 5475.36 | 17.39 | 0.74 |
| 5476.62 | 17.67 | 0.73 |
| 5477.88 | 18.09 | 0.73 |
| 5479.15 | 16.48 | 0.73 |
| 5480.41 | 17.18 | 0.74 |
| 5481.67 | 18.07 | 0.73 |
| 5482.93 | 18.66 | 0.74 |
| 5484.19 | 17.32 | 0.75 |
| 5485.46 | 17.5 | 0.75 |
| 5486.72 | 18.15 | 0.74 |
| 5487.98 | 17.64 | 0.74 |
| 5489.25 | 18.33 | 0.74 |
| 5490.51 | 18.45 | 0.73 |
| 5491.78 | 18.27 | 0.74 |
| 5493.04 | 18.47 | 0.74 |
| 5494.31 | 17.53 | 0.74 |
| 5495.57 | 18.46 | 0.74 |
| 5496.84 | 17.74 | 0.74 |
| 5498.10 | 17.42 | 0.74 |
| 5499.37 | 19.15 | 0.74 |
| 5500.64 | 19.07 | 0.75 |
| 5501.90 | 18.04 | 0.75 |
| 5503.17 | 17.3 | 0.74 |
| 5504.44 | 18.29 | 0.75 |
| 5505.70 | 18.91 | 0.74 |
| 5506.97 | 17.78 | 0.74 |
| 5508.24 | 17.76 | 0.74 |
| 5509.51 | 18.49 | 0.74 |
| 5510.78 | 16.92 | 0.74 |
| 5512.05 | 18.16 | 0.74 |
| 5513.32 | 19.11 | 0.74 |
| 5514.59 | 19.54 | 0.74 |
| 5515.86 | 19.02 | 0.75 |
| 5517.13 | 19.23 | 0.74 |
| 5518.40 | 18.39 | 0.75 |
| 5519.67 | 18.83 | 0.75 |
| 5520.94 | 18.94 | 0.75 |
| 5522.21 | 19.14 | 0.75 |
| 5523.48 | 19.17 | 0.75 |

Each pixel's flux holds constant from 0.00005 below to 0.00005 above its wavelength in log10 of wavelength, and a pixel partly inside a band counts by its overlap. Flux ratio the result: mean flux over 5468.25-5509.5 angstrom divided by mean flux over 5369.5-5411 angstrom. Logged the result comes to 1.17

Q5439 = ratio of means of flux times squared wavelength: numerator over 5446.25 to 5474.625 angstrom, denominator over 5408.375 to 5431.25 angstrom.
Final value 1.1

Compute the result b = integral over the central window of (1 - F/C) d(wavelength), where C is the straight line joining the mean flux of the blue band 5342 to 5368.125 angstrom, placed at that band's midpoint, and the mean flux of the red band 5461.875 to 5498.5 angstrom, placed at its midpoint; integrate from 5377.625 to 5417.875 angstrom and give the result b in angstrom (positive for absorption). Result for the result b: 1.50 angstrom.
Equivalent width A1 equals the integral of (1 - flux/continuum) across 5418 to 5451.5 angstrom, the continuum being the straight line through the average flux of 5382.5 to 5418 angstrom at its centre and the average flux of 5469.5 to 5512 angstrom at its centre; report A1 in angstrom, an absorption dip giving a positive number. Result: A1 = 0.88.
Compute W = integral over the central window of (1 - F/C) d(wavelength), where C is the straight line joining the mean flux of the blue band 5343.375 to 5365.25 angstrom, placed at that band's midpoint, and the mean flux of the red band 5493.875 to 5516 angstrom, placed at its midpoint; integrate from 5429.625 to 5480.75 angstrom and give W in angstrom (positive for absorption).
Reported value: 2.3 angstrom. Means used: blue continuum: 15.2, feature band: 16.5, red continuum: 18.2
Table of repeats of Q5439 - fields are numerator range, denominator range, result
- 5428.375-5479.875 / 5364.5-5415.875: 1.10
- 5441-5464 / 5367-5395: 1.12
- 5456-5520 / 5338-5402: 1.22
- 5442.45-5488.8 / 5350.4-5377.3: 1.15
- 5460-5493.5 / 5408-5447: 1.11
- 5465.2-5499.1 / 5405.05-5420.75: 1.13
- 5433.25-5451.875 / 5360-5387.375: 1.11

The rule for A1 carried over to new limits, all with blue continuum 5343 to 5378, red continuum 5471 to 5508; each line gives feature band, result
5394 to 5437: 1.2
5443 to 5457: 0.7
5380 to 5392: 0.9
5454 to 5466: 0.4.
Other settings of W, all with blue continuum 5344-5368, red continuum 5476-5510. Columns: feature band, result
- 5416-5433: 0.8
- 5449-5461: 0.6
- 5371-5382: 0.6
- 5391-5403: 0.2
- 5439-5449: 0.6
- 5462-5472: 0.5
